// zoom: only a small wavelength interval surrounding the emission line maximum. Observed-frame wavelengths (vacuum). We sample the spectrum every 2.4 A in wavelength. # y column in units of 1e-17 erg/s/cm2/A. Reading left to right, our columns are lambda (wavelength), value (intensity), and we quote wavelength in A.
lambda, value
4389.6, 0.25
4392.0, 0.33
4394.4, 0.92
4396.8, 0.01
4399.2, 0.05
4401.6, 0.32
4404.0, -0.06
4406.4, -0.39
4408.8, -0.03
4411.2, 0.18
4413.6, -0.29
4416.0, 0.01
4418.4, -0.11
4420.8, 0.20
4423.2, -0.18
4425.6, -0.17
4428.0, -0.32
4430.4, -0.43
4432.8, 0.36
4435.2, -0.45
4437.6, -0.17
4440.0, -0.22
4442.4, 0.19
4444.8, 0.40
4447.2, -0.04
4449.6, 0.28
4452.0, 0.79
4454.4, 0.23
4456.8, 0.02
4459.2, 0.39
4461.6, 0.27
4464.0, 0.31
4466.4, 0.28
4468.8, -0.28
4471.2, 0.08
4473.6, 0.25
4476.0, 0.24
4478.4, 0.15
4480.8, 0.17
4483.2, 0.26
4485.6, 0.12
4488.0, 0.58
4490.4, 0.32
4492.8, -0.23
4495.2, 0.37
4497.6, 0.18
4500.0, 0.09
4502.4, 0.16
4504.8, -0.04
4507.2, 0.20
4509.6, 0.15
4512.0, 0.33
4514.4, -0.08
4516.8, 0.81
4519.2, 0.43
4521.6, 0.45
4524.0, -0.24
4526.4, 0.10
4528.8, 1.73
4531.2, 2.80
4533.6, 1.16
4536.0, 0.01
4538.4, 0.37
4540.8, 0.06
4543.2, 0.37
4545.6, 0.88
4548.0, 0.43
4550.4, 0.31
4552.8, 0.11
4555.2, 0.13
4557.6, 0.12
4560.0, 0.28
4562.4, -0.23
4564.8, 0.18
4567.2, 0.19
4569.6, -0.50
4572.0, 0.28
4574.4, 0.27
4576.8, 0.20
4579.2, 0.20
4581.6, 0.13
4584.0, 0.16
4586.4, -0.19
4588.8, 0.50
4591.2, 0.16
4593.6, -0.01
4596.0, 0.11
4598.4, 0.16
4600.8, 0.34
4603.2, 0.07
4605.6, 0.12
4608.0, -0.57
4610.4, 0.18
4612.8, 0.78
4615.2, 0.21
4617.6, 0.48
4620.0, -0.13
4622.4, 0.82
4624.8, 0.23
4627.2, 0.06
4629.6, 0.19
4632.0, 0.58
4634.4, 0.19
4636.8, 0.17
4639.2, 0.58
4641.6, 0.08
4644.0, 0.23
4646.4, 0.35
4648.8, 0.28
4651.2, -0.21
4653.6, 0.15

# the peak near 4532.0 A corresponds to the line [O II]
